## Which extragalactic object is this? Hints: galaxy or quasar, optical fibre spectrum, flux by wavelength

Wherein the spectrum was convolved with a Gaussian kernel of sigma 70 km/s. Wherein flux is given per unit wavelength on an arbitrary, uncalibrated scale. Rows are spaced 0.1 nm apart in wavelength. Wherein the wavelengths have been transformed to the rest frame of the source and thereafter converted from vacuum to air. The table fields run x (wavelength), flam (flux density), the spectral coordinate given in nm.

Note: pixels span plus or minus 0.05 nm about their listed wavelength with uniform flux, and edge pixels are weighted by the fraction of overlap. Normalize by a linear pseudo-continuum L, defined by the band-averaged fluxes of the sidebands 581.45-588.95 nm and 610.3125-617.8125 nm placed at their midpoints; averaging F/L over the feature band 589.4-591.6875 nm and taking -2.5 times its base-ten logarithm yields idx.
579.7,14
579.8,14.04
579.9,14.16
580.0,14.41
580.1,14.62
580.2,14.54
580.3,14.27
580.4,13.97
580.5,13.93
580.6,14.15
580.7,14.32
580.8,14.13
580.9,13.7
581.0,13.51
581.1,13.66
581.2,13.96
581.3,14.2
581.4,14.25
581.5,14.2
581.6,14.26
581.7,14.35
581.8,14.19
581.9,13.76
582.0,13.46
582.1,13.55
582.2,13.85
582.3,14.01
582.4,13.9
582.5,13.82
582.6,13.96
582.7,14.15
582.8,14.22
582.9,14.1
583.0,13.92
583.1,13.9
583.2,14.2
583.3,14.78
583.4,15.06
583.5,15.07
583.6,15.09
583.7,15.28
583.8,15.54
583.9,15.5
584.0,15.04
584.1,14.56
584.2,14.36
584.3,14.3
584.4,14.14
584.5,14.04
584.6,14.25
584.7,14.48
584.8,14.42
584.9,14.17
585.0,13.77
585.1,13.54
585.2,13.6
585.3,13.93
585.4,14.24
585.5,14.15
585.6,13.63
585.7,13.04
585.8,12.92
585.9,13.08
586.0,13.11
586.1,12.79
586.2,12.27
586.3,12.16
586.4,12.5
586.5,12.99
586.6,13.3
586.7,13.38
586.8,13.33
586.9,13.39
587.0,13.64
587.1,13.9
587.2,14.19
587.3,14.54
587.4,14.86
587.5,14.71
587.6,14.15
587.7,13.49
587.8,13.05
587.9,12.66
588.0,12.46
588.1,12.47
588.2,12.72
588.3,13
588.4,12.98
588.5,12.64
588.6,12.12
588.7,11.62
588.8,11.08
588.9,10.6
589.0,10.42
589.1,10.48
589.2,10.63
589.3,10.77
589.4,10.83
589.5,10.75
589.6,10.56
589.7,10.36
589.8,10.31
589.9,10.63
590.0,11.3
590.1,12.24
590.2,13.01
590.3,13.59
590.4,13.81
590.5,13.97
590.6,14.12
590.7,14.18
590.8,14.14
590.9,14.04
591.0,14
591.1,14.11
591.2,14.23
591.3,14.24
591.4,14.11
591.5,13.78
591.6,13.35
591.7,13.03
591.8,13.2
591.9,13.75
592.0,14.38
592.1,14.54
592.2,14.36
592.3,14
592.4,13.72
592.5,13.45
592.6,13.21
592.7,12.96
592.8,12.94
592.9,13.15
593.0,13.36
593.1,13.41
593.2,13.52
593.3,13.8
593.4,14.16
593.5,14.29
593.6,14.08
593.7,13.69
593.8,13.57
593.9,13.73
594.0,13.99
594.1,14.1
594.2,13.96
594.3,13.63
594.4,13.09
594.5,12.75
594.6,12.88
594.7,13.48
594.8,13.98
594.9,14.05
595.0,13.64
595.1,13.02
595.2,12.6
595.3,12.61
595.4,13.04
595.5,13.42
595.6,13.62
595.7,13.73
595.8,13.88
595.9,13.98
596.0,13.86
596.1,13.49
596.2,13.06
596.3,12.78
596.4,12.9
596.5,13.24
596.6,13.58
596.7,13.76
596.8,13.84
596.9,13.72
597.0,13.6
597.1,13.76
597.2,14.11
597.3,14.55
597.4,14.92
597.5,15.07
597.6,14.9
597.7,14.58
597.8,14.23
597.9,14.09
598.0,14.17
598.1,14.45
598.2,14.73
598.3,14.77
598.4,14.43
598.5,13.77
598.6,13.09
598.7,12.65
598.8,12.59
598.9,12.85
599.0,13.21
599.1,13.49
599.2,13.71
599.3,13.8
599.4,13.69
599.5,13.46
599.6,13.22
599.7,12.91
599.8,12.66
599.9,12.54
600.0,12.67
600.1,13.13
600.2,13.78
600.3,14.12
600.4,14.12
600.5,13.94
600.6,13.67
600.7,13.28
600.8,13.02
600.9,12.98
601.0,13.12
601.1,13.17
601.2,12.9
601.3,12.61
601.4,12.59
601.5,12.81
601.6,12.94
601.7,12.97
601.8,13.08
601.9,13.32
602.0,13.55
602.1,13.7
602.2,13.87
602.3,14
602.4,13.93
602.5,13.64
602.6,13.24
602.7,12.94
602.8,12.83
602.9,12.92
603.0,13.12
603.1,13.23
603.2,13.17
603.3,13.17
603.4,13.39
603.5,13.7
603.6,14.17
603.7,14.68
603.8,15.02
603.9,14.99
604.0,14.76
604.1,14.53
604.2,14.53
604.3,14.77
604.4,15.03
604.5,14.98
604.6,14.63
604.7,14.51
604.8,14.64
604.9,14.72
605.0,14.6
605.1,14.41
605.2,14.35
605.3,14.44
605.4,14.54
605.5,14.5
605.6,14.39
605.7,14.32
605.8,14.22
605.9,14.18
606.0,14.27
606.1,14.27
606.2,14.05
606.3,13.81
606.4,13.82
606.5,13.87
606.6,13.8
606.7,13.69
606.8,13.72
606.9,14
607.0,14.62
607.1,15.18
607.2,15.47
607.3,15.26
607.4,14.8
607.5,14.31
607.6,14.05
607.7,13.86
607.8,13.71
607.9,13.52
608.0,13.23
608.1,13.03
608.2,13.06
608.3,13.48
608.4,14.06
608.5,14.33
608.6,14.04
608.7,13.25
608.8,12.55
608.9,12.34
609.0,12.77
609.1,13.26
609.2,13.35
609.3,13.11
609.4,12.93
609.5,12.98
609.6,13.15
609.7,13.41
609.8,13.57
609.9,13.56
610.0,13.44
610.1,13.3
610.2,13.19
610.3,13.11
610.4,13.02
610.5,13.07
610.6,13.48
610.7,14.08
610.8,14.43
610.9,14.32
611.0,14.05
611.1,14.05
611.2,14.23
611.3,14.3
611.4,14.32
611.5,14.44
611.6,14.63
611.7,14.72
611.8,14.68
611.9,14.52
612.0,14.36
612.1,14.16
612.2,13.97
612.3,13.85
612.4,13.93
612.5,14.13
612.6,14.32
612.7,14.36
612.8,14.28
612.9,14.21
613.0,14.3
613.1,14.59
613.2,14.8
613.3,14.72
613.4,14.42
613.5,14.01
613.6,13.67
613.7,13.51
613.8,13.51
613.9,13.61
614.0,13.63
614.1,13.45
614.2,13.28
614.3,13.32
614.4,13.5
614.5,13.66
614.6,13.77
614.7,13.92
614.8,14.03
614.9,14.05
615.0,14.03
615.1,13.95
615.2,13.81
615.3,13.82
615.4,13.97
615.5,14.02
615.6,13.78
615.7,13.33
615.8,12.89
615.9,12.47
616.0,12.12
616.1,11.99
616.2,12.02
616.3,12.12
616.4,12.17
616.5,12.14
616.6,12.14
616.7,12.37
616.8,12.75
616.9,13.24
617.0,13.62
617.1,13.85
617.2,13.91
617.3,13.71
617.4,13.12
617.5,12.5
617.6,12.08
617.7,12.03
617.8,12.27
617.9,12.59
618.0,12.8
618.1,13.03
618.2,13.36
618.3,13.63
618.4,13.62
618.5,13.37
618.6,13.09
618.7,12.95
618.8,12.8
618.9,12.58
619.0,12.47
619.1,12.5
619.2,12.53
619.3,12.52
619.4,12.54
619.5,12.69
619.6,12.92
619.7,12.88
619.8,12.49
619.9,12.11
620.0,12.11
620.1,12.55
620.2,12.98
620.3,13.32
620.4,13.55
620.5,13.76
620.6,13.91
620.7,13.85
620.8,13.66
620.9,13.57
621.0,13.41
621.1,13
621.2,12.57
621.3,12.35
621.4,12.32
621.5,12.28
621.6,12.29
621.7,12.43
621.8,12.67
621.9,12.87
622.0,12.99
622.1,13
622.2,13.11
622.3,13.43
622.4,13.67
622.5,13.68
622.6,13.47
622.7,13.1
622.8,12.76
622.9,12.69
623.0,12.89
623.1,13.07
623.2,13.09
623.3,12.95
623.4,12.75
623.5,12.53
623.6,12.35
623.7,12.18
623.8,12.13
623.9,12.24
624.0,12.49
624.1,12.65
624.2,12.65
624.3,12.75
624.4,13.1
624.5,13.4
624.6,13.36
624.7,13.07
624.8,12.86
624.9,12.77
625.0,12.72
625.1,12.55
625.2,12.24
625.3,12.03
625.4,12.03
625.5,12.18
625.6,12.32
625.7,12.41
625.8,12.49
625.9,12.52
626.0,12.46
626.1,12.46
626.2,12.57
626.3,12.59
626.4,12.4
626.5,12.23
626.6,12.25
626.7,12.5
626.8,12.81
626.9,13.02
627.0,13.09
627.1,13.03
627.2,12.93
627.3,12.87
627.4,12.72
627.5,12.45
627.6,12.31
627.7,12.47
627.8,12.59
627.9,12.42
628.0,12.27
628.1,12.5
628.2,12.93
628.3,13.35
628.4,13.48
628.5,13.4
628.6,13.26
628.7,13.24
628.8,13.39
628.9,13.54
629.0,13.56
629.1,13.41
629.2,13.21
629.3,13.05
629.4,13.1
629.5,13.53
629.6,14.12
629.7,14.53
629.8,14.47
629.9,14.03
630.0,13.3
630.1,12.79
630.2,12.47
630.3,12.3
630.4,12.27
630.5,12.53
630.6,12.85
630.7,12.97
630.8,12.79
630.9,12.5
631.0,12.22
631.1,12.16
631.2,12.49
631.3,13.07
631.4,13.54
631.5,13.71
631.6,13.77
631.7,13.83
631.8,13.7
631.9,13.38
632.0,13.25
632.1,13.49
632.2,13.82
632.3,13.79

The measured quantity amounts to 0.064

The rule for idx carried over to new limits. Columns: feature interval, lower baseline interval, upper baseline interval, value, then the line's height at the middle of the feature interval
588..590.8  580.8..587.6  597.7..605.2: 0.163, 13.9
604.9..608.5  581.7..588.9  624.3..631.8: -0.067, 13.3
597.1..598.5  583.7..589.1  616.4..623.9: -0.098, 13.2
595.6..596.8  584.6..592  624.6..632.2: -0.043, 13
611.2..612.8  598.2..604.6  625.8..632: -0.077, 13.3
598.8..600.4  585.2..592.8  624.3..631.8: -0.027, 13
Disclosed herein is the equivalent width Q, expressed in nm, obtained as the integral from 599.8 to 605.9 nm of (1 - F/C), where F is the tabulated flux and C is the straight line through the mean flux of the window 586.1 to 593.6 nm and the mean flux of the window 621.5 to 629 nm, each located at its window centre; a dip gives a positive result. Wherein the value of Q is -0.41 nm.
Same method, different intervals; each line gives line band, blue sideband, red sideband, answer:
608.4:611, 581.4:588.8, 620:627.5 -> -0.05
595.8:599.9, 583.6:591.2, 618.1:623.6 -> -0.20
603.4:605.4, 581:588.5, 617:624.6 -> -0.18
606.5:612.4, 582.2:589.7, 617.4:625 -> -0.35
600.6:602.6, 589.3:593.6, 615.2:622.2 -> -0.03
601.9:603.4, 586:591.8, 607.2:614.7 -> 0.01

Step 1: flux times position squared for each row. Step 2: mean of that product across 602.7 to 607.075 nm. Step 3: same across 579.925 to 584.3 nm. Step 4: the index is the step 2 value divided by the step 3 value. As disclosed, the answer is 1.07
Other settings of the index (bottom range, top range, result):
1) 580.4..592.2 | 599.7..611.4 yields 1.09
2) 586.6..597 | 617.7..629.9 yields 1.09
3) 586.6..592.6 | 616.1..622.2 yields 1.09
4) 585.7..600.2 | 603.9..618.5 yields 1.10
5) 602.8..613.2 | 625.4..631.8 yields 0.99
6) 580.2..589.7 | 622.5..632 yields 1.10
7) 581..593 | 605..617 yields 1.11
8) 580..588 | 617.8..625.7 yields 1.04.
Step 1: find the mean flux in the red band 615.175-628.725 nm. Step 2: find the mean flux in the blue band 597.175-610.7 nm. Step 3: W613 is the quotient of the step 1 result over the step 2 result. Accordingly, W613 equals 0.93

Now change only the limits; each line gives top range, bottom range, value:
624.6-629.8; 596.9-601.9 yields 0.95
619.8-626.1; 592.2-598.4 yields 0.93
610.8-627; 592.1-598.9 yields 0.96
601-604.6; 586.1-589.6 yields 1.09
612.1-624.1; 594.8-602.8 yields 0.97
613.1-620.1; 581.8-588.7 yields 0.95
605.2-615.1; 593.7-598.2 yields 1.01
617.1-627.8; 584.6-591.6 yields 0.99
